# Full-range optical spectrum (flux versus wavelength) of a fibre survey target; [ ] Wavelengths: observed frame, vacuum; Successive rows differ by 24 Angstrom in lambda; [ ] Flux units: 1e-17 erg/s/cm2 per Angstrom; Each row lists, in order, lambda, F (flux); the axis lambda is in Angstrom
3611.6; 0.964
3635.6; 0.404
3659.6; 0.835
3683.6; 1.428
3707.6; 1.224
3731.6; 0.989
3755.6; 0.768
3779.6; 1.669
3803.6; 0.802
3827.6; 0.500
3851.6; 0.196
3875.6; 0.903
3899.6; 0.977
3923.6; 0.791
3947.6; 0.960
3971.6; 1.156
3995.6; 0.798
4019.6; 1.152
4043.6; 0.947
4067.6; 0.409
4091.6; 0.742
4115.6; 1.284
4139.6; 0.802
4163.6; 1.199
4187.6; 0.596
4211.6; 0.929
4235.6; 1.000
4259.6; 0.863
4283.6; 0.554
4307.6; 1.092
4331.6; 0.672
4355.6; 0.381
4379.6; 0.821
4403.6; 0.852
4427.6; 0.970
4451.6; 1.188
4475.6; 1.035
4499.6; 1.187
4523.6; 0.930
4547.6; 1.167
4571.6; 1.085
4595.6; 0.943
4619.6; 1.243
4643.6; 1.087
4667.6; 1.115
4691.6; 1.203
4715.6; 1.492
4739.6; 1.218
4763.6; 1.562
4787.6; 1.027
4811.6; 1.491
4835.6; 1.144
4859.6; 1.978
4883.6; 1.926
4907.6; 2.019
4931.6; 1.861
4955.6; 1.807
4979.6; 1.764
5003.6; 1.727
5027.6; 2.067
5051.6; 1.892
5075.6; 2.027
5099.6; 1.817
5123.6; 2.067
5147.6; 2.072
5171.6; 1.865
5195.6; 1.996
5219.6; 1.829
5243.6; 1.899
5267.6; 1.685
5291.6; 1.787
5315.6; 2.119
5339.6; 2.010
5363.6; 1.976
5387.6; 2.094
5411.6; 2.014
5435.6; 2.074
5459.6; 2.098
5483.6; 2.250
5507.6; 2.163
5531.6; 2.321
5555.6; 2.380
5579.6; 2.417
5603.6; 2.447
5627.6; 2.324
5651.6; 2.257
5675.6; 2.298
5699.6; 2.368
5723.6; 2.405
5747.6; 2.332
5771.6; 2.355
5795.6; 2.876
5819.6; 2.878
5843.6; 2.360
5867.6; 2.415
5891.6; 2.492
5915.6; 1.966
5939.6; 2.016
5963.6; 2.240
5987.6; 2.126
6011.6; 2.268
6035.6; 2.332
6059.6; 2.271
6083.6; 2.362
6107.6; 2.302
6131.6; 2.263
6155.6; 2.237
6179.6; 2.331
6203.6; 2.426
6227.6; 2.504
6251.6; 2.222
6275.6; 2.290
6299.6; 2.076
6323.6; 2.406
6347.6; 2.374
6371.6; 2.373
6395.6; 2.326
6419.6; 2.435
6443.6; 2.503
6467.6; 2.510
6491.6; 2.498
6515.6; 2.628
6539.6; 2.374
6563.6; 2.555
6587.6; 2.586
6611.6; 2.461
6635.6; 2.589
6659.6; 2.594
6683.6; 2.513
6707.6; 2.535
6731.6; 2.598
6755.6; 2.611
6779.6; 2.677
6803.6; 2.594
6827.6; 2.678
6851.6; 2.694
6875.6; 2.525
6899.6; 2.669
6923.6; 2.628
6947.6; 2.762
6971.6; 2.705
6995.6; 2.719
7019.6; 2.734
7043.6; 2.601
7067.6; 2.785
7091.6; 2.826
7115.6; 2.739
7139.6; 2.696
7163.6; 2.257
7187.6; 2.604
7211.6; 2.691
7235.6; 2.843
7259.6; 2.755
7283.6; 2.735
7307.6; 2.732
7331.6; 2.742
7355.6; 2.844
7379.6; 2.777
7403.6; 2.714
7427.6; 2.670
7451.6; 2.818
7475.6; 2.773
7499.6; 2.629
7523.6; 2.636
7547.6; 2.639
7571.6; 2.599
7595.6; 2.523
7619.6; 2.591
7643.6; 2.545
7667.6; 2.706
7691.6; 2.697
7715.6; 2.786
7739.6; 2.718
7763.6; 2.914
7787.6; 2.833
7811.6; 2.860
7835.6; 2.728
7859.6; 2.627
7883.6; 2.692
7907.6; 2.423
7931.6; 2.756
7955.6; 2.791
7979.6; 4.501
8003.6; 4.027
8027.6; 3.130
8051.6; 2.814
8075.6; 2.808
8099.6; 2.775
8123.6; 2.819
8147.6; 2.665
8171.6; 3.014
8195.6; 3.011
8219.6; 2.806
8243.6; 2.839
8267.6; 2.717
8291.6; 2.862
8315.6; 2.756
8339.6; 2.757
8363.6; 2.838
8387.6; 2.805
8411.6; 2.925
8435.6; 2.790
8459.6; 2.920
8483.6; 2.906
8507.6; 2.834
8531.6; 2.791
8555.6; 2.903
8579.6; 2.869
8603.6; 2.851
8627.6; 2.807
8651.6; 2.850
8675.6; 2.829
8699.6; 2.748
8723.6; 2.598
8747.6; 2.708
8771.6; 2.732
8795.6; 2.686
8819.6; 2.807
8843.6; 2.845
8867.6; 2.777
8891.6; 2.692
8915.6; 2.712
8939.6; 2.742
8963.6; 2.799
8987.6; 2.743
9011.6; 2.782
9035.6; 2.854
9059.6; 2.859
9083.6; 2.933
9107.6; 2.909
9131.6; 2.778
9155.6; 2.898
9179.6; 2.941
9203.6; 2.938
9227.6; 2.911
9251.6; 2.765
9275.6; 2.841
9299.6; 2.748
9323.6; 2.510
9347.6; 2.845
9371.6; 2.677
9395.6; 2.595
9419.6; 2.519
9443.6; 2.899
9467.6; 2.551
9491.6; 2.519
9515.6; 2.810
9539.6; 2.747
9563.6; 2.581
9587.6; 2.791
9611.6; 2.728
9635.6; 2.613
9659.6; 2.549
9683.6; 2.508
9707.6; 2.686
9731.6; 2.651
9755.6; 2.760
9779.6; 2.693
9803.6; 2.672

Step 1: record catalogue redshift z 0.217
